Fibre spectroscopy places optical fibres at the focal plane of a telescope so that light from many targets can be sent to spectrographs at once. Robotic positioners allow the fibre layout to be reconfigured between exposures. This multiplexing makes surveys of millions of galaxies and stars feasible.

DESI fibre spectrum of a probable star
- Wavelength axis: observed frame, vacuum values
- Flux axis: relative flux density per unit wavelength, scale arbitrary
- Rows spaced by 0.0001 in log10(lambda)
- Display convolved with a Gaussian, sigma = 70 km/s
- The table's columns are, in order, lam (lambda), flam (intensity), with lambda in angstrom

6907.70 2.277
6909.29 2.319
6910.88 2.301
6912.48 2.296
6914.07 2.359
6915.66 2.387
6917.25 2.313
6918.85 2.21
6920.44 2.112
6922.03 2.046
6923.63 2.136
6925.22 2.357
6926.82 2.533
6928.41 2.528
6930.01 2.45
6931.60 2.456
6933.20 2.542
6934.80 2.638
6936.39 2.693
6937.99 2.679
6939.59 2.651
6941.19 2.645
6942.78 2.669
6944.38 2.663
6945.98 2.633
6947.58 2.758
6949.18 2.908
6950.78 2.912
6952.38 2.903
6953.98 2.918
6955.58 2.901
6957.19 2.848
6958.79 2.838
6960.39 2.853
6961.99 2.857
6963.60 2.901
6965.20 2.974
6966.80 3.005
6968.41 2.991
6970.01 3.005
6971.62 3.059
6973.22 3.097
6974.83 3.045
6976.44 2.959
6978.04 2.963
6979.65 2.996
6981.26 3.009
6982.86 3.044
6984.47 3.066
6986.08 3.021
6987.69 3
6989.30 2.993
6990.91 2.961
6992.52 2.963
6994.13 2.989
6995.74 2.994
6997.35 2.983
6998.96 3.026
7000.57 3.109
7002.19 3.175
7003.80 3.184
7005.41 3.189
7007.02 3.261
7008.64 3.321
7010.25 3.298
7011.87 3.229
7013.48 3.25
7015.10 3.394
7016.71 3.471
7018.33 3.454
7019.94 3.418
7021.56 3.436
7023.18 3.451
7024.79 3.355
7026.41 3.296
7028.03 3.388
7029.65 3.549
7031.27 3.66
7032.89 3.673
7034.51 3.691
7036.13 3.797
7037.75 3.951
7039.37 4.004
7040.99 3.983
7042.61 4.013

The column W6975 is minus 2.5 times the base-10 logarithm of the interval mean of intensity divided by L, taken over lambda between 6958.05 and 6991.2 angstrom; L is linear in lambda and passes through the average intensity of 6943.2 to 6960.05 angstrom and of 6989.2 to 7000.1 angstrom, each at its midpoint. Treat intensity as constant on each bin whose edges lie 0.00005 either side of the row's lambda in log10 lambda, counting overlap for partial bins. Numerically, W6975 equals -0.03 mag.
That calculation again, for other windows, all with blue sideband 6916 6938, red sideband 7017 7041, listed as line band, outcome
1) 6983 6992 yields 0.03 mag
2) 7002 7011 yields 0.03 mag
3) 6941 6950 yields -0.04 mag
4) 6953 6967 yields -0.04 mag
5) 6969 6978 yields -0.03 mag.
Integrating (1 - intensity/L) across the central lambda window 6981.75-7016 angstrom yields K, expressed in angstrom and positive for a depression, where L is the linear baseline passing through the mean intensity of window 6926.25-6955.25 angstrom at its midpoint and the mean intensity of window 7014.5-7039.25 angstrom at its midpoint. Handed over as 1.57 angstrom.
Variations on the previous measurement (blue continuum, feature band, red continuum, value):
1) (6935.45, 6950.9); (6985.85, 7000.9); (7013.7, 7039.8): 1.0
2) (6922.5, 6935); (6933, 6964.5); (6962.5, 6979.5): -0.9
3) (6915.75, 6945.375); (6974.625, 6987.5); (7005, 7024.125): -0.1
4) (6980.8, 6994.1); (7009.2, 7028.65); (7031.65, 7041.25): 0.9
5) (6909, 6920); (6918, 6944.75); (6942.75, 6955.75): 0.9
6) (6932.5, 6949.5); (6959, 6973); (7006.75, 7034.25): -0.2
